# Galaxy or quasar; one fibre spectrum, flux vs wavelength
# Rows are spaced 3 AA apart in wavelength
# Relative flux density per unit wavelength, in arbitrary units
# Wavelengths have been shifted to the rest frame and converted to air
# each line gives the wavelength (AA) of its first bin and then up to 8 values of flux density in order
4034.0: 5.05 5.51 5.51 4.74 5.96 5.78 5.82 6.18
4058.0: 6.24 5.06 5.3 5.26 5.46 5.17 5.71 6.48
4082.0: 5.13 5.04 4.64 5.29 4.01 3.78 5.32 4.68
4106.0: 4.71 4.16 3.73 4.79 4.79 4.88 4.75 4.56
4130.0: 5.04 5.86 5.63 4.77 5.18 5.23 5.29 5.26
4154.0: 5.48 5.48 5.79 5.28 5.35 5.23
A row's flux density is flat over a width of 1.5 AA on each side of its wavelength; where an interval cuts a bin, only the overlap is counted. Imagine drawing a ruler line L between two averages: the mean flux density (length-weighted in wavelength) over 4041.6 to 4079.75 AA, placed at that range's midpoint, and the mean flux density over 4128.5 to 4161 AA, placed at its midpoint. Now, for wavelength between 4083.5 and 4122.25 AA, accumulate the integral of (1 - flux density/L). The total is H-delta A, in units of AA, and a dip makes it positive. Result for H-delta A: 6.3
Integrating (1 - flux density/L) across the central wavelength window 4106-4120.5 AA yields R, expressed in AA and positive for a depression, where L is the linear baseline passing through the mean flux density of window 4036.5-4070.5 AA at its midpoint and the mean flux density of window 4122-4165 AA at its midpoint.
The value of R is 2.5 AA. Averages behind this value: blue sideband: 5.57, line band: 4.44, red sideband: 5.25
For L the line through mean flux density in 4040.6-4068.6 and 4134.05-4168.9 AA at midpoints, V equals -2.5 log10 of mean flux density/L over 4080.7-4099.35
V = 0.18 mag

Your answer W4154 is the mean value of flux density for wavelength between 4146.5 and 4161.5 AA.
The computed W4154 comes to 5.46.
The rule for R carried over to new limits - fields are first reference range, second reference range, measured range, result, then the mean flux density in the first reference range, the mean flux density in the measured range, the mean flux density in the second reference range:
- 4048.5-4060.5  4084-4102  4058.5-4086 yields -0.5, 5.95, 5.44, 4.67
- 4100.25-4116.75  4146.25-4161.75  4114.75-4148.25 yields -0.6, 4.49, 5.07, 5.45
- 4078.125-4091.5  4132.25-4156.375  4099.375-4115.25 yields 2.3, 5.26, 4.51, 5.33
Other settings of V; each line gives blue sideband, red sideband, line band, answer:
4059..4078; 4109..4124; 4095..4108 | 0.05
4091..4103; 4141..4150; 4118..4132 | 0.02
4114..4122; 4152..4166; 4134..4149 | -0.01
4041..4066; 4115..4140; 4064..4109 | 0.07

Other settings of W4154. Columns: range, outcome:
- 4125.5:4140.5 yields 5.17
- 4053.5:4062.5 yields 5.83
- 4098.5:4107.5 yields 4.9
